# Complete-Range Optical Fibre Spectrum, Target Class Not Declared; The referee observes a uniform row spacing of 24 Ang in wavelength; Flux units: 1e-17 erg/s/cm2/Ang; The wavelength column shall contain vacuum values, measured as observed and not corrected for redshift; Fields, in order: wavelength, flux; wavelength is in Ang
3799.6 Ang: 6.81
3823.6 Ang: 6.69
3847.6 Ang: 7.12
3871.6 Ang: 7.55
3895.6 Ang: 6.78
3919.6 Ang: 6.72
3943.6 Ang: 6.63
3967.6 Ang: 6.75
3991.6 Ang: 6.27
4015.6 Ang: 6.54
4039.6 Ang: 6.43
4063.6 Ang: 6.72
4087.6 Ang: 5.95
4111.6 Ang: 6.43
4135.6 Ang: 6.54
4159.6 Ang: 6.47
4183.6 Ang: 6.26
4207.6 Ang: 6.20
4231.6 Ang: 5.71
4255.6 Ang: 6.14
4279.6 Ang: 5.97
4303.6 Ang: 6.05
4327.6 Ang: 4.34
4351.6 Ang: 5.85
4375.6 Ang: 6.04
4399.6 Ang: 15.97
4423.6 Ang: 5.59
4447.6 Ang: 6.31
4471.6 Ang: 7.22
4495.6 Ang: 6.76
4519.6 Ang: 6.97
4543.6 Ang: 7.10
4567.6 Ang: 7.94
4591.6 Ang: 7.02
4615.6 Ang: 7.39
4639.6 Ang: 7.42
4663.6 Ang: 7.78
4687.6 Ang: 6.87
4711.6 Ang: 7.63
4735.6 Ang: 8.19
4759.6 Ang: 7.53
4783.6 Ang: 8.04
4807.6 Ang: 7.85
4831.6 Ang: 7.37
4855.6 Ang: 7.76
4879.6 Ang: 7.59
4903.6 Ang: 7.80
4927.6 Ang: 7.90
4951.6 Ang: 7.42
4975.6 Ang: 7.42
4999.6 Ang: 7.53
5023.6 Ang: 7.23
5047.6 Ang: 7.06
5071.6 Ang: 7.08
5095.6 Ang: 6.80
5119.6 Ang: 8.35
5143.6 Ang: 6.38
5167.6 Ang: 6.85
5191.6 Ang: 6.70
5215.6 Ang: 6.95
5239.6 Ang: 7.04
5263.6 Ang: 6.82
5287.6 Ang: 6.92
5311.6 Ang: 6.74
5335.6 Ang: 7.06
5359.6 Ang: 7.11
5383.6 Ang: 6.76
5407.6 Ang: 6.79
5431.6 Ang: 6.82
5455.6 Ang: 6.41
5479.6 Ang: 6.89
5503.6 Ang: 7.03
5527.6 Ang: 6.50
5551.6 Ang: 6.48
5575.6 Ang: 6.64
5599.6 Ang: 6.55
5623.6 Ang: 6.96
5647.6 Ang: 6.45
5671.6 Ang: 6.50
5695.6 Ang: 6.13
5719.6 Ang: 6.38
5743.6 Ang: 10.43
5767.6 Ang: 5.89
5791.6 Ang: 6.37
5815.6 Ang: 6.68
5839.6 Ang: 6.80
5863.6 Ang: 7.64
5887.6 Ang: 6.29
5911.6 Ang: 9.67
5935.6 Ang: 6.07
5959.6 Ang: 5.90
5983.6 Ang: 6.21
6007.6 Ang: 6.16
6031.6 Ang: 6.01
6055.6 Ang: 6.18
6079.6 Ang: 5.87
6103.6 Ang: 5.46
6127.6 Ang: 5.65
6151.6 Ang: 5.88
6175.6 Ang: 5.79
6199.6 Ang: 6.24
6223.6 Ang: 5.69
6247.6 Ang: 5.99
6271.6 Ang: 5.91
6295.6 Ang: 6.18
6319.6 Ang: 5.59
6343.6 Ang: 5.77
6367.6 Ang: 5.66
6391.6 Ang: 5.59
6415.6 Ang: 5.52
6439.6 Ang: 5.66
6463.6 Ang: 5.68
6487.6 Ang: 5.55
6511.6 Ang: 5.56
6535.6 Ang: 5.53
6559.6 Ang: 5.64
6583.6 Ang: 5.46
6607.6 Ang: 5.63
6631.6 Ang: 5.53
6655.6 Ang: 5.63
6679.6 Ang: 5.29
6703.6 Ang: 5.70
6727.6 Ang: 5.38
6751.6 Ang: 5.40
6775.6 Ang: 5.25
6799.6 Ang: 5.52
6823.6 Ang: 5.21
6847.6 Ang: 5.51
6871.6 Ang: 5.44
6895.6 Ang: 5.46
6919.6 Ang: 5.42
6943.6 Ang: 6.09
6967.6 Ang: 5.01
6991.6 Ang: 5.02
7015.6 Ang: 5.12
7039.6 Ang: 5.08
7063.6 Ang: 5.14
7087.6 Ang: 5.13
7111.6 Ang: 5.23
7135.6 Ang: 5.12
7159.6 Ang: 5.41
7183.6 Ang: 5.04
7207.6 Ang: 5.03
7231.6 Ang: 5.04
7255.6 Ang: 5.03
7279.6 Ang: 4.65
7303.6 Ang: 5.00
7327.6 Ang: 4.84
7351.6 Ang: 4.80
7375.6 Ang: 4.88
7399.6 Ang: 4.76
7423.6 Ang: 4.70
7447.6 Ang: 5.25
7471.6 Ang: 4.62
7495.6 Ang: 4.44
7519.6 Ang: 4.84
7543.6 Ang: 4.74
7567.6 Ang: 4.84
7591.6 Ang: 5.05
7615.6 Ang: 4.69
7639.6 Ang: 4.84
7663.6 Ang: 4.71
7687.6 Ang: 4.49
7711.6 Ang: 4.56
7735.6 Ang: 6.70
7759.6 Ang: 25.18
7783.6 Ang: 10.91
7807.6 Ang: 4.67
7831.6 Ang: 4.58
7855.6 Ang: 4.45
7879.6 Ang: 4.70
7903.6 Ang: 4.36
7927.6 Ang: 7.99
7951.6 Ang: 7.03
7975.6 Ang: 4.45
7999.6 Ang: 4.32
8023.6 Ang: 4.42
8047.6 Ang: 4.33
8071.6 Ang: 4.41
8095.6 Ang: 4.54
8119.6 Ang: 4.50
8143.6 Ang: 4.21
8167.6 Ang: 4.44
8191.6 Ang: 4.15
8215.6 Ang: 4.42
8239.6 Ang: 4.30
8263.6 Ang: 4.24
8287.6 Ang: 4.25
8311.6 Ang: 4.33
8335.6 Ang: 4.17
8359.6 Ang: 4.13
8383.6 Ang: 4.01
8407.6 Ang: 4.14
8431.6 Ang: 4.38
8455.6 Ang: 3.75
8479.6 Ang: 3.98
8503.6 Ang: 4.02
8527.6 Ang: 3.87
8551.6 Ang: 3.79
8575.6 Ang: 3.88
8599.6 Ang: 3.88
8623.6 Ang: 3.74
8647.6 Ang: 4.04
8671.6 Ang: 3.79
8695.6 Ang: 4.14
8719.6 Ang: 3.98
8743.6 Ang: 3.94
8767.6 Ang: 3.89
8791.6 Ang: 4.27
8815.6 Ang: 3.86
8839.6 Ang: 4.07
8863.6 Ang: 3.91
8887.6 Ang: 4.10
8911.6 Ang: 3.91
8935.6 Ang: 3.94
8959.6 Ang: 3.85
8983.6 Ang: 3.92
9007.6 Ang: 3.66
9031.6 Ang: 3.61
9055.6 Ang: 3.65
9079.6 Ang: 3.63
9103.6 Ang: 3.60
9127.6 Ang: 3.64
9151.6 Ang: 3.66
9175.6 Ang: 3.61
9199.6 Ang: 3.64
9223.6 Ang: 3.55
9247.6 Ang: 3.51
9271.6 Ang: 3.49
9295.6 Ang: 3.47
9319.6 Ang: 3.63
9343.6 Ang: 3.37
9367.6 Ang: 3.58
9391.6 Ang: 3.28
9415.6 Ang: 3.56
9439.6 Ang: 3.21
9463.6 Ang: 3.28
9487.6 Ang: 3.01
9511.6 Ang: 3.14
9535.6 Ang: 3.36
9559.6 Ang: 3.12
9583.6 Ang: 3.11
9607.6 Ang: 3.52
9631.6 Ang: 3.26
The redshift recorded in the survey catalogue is 0.181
